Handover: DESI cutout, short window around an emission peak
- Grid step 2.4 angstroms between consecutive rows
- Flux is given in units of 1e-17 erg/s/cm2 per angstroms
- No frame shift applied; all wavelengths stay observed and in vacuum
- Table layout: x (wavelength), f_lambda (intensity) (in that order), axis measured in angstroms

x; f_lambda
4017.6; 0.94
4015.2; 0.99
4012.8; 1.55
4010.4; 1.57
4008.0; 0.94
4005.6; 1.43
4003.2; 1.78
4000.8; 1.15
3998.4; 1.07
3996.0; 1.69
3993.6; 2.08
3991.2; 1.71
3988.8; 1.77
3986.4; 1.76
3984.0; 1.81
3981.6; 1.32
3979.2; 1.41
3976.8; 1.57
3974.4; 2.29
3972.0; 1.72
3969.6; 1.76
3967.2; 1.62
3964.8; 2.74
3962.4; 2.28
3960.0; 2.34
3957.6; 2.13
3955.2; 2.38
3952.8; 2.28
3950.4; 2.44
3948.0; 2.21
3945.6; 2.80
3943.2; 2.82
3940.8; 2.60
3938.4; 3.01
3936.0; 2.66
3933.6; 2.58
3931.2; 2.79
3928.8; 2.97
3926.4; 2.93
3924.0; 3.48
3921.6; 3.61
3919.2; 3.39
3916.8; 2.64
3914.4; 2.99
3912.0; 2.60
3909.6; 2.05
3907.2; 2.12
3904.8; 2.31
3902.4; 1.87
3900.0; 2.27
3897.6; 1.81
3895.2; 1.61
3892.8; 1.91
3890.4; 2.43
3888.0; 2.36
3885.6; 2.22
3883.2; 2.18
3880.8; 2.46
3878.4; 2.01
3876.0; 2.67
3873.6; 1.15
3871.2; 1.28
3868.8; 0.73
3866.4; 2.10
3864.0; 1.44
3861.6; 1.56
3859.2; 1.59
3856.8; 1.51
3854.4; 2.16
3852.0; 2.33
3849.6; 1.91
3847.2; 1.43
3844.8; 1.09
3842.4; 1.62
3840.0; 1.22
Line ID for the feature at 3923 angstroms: C III]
